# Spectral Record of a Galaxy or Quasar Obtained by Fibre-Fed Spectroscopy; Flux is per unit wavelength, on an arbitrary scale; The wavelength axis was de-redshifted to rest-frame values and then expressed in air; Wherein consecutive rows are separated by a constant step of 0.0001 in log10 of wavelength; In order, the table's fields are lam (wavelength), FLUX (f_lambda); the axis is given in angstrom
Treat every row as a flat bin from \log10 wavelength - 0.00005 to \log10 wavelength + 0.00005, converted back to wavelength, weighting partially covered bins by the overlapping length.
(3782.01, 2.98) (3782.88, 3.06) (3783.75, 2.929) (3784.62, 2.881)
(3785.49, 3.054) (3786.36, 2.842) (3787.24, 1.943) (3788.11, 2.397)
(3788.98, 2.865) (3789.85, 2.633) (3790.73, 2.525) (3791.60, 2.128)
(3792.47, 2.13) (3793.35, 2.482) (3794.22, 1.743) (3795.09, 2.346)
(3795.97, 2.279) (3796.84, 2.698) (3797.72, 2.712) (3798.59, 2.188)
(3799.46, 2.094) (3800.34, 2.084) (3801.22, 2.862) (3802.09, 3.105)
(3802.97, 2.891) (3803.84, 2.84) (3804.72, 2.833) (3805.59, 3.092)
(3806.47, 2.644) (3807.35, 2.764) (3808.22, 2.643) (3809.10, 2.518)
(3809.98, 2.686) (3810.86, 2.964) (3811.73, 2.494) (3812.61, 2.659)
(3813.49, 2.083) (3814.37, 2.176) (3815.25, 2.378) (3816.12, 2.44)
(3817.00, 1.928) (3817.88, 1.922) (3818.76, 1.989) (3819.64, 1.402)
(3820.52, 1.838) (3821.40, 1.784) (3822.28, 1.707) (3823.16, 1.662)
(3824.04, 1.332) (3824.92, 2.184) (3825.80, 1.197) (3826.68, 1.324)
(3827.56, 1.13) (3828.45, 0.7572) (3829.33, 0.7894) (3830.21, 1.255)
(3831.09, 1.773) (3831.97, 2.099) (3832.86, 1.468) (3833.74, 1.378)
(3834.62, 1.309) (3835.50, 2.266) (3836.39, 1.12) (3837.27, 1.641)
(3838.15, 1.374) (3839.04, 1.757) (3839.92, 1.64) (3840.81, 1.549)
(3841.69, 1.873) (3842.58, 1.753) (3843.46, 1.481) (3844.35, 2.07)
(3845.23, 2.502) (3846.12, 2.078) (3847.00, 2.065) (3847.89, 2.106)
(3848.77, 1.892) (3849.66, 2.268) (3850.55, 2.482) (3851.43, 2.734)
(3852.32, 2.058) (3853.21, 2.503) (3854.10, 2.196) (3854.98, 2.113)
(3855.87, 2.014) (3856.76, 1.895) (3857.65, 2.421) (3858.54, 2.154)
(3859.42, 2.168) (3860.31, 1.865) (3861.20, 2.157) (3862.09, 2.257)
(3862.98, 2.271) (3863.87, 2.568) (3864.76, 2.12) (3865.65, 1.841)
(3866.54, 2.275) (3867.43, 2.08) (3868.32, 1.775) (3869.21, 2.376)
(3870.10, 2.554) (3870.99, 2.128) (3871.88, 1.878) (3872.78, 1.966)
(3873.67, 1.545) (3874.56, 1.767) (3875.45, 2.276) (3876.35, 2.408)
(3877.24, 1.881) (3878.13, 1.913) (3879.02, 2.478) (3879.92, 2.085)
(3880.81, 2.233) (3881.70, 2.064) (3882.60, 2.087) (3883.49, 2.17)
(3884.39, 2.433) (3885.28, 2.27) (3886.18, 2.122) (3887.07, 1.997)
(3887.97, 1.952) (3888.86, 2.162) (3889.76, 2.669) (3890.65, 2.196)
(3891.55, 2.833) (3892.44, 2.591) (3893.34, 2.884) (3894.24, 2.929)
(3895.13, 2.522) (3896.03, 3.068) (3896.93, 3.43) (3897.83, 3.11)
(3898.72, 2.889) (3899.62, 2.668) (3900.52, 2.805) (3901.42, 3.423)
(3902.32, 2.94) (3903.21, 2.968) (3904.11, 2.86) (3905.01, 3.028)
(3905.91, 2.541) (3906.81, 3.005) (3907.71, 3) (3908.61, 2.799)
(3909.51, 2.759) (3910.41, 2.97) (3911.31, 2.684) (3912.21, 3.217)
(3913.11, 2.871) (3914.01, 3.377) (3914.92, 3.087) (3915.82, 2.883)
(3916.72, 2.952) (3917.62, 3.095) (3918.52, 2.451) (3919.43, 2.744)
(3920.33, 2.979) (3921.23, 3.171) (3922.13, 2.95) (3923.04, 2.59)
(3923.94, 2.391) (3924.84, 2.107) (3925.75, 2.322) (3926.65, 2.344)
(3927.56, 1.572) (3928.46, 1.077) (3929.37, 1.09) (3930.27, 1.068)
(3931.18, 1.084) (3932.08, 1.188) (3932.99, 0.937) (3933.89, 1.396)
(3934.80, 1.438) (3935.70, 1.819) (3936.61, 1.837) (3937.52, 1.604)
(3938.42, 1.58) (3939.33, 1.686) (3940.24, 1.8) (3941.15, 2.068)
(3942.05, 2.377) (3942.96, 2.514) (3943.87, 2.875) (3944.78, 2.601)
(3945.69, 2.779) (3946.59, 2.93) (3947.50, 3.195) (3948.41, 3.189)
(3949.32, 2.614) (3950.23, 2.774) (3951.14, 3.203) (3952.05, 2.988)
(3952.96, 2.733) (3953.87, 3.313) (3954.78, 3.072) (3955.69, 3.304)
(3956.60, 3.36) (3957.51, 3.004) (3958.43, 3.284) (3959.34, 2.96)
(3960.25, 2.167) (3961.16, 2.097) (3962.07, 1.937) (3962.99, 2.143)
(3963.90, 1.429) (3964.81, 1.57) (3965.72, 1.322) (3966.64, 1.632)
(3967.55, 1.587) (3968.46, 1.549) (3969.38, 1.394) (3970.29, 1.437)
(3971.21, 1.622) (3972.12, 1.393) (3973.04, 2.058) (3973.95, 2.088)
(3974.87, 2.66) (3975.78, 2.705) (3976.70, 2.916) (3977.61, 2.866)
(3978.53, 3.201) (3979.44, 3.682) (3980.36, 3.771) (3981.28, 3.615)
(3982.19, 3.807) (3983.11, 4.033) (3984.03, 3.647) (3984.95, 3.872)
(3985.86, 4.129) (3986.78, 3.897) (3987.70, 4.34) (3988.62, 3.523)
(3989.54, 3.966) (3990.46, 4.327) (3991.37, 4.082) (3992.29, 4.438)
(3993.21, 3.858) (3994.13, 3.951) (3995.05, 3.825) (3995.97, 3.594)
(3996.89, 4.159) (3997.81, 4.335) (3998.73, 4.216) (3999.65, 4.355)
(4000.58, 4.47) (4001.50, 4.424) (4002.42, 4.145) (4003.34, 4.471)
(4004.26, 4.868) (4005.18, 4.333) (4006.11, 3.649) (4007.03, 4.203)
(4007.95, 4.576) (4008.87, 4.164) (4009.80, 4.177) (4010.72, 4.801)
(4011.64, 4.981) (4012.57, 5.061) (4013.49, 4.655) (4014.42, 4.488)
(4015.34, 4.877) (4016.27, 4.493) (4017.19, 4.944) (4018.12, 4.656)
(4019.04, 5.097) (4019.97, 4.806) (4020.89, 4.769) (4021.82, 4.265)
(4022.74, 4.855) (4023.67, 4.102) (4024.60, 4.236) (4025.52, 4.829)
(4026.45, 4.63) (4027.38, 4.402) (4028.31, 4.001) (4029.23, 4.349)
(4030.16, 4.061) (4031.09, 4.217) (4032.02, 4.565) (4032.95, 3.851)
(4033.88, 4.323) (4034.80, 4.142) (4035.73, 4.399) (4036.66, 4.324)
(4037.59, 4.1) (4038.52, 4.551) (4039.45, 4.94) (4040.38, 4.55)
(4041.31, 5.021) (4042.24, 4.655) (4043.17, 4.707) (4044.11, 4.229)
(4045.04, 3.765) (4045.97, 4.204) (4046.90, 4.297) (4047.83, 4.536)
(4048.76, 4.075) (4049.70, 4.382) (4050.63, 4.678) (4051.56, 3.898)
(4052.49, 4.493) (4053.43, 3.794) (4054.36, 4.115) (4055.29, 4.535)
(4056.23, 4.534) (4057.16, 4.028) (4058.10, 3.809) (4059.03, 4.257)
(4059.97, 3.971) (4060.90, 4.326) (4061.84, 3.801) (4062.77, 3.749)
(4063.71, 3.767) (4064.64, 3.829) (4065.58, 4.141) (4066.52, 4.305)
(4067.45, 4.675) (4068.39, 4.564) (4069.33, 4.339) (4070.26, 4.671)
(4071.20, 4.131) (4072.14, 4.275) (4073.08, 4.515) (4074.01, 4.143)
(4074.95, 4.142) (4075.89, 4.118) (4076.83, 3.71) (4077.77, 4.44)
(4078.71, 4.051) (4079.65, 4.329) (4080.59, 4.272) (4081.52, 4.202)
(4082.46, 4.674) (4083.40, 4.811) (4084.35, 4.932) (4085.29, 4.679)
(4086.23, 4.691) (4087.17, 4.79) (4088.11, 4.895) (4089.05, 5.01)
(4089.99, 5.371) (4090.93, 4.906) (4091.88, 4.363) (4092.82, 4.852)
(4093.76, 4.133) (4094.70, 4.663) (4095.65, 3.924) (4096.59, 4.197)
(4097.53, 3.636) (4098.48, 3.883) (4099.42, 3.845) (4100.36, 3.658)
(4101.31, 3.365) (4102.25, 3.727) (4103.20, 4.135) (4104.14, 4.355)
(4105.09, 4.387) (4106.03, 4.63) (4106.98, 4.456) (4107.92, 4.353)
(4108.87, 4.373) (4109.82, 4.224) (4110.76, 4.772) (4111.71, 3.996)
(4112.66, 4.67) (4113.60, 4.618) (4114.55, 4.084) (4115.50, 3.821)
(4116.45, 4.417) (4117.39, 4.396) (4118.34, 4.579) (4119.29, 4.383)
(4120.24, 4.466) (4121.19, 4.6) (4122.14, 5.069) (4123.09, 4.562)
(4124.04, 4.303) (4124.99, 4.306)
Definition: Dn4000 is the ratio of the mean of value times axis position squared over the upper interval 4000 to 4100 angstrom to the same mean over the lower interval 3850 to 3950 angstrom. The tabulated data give 2.0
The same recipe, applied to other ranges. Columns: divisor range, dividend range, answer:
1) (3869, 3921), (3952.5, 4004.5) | 1.28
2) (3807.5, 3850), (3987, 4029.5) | 2.60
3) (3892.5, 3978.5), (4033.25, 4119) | 1.90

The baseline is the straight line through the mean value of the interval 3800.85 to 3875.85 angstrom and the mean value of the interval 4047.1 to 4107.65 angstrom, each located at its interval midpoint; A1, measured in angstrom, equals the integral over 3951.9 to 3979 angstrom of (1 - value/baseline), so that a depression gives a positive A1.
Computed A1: 7.6 angstrom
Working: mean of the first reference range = 2.05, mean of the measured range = 2.32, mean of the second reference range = 4.29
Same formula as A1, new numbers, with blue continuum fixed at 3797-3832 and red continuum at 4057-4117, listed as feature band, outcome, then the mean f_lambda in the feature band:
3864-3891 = 5.2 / 2.13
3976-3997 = -1.7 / 3.79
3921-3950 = 9.7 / 2.07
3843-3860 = 1.8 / 2.17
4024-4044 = -2.8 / 4.41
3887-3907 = 0.1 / 2.77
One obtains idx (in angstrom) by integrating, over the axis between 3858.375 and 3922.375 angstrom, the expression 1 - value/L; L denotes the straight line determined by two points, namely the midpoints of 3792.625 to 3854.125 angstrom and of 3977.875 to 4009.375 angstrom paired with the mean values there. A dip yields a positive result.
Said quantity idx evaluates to 7.4 angstrom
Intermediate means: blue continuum 2.06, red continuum 4.05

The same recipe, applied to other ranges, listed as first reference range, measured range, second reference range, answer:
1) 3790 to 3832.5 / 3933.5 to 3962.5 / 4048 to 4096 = 7.0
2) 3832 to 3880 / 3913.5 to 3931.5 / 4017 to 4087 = 2.7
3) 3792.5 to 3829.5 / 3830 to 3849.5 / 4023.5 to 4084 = 5.4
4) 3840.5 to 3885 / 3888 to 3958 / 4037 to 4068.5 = 5.4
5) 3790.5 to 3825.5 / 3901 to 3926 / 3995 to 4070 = 3.1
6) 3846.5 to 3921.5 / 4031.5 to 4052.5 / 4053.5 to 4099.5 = -2.0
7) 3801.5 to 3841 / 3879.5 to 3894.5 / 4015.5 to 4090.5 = 1.9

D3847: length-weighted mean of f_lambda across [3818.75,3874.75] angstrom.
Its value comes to 1.88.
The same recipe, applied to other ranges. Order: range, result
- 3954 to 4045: 3.75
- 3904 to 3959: 2.5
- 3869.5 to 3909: 2.49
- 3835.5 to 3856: 1.97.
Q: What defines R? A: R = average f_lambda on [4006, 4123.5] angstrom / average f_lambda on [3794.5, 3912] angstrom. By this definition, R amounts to 1.96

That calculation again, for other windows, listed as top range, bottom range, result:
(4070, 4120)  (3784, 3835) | 2.00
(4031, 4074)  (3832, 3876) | 2.14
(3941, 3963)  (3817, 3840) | 1.81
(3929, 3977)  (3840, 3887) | 1.03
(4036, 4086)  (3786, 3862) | 2.05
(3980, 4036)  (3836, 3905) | 1.91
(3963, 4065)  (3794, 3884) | 1.89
